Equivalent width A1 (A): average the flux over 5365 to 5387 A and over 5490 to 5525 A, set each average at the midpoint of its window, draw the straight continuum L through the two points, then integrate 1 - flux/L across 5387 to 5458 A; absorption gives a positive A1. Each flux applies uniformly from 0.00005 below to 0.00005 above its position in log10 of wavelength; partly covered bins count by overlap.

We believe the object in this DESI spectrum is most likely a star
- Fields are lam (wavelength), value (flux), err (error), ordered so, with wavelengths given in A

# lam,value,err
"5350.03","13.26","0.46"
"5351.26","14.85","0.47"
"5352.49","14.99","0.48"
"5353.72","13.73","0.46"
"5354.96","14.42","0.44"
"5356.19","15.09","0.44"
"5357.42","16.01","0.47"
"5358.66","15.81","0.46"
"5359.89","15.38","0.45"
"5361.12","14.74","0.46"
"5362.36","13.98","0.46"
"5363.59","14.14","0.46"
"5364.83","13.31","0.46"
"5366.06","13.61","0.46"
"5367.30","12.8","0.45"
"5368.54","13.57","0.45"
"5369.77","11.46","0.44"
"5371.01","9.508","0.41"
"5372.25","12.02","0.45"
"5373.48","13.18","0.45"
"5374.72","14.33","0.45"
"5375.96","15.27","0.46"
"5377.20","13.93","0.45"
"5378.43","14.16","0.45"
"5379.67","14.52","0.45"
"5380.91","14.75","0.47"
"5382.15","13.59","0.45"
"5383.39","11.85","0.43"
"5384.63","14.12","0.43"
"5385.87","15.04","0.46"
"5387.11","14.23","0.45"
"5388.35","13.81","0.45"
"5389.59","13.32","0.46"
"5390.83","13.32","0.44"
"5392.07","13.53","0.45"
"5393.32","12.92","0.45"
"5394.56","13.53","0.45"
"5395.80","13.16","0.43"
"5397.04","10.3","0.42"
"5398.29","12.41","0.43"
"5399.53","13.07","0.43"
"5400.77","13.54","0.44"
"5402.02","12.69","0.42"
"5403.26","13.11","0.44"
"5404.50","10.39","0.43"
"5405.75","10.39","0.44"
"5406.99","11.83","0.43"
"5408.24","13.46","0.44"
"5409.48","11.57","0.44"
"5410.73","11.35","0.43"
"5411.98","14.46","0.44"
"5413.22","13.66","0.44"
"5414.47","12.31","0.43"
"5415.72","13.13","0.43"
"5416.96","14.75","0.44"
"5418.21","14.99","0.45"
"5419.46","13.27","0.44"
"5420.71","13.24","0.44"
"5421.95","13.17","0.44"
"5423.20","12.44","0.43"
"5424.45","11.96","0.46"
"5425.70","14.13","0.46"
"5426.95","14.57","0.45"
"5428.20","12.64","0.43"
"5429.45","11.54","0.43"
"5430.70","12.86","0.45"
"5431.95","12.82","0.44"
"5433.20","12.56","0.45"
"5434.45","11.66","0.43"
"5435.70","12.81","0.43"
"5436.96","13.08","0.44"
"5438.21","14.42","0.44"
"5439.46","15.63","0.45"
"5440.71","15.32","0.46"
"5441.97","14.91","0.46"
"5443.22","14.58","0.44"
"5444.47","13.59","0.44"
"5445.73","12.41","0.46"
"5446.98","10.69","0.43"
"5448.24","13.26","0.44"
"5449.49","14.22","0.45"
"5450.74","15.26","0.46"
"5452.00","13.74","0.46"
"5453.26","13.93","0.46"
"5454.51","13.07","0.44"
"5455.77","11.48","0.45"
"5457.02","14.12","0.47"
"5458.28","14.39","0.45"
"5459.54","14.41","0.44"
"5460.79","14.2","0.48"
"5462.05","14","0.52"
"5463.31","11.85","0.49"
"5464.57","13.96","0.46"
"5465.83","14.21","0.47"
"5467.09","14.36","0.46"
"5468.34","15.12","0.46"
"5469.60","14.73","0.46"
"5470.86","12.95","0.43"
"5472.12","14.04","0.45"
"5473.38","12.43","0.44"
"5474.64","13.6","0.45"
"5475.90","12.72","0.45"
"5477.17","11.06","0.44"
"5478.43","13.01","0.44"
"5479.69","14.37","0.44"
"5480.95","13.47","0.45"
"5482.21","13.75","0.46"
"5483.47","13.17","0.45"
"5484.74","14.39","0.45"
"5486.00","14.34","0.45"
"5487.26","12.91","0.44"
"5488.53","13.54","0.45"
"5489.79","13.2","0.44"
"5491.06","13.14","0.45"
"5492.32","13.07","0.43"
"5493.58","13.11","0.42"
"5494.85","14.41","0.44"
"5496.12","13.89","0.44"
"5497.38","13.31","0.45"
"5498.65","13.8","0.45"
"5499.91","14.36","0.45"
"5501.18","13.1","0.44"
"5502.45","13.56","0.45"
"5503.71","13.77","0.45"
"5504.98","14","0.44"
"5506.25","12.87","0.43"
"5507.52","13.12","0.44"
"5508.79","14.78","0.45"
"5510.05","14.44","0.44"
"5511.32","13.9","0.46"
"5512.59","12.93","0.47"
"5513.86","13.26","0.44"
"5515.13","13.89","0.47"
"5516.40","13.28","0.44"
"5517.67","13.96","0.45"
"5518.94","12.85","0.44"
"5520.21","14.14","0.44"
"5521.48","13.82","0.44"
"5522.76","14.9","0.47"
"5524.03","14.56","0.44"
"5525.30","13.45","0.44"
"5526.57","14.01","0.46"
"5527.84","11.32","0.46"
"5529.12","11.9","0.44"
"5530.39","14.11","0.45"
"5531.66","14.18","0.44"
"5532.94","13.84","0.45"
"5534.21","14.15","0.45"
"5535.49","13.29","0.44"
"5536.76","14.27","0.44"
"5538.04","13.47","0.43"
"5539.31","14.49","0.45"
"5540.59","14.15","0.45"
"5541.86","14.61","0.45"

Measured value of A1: 2.0 A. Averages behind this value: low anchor 13.4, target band 13.1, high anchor 13.7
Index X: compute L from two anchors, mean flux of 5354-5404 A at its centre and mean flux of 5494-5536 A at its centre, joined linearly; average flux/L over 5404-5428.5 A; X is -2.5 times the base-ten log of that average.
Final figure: 0.06 mag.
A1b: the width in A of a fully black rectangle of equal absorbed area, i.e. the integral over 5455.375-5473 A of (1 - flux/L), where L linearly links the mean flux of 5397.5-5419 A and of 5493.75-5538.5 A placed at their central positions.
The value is -0.8 A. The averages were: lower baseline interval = 12.8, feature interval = 13.9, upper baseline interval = 13.7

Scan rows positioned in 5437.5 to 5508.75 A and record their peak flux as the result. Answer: 15.63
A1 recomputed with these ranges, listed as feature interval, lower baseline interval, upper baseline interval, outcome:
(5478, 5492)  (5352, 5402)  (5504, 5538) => 0.09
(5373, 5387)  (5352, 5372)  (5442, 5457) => -0.32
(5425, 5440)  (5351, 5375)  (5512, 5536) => 0.56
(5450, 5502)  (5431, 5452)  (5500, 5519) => -0.05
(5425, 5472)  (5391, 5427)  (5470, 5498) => -1.74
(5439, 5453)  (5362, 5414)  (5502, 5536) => -0.65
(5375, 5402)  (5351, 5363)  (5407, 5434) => 0.89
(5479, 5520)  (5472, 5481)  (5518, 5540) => -1.00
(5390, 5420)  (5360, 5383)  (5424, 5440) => 1.13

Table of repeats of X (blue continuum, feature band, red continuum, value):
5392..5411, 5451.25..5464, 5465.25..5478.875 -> -0.02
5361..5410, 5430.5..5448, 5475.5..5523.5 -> -0.01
